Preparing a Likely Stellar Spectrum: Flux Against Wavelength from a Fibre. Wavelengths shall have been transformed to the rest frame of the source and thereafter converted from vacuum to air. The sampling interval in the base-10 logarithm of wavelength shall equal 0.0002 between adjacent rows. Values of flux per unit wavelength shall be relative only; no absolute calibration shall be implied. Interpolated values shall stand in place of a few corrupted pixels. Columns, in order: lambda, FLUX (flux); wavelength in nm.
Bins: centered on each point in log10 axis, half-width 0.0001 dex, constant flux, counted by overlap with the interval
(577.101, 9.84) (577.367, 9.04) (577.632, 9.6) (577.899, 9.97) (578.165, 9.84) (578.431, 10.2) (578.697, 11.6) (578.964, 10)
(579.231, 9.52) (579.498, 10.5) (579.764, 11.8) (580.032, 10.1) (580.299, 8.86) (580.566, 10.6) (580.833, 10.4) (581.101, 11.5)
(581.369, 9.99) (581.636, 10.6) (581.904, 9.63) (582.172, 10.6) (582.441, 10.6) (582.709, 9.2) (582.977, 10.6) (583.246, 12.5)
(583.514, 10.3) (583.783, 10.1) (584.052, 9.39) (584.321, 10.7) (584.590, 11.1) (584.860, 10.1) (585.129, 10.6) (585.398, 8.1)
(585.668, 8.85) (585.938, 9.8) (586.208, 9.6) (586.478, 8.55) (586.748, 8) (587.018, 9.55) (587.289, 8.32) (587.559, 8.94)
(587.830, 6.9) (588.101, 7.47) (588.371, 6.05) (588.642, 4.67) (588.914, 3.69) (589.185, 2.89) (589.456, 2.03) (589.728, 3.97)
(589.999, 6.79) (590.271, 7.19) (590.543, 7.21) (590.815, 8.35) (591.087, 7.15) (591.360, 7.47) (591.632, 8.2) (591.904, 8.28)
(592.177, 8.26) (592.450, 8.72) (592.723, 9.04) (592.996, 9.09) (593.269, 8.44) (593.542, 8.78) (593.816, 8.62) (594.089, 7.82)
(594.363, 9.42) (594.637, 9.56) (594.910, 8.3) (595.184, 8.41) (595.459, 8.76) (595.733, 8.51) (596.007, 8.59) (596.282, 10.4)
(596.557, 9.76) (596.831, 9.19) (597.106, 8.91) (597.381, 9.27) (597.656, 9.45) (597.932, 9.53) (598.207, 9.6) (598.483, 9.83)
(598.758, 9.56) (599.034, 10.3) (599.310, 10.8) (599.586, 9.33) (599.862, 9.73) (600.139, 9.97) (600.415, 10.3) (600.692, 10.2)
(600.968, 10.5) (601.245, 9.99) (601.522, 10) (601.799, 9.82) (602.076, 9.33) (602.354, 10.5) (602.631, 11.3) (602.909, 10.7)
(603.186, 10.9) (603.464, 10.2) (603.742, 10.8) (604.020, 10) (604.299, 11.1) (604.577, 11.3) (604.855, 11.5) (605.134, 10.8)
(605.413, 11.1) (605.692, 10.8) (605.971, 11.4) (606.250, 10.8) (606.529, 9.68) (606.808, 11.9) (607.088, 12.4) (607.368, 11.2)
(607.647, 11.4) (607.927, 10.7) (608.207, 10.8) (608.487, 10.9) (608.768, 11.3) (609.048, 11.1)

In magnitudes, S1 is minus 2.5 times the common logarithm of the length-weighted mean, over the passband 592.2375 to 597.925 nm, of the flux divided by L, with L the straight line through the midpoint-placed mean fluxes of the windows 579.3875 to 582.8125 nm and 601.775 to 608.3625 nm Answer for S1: 0.188 mag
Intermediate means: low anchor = 10.3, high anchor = 10.9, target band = 8.96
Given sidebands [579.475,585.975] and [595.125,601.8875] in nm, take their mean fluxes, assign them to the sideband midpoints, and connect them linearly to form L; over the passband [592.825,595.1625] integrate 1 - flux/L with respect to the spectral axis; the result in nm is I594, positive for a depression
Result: 0.26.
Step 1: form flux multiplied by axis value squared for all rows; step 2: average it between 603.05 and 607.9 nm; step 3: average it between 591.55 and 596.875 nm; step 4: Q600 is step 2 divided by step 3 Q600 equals 1.30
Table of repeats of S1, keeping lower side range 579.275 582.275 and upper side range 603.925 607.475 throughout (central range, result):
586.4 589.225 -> 0.46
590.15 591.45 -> 0.39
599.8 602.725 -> 0.08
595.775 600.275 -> 0.13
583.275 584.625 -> 0.00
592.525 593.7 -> 0.21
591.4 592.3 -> 0.29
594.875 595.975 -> 0.26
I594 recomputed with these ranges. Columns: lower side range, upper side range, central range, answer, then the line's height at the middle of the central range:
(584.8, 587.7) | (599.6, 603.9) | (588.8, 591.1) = 0.977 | 9.38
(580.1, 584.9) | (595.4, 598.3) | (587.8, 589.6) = 0.950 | 9.9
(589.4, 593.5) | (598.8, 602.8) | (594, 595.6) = -0.058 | 8.44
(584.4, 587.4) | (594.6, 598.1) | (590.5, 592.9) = 0.285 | 9.22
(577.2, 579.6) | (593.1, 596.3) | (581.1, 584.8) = -0.298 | 9.66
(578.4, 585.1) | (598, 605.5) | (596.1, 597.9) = 0.153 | 10.4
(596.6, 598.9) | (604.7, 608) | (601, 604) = 0.011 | 10.4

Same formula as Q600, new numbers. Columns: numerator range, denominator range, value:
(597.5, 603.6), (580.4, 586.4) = 1.05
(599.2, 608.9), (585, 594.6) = 1.47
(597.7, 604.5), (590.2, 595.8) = 1.25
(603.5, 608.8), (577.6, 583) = 1.17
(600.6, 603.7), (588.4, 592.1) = 1.78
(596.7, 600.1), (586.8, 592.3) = 1.48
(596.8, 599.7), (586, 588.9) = 1.30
